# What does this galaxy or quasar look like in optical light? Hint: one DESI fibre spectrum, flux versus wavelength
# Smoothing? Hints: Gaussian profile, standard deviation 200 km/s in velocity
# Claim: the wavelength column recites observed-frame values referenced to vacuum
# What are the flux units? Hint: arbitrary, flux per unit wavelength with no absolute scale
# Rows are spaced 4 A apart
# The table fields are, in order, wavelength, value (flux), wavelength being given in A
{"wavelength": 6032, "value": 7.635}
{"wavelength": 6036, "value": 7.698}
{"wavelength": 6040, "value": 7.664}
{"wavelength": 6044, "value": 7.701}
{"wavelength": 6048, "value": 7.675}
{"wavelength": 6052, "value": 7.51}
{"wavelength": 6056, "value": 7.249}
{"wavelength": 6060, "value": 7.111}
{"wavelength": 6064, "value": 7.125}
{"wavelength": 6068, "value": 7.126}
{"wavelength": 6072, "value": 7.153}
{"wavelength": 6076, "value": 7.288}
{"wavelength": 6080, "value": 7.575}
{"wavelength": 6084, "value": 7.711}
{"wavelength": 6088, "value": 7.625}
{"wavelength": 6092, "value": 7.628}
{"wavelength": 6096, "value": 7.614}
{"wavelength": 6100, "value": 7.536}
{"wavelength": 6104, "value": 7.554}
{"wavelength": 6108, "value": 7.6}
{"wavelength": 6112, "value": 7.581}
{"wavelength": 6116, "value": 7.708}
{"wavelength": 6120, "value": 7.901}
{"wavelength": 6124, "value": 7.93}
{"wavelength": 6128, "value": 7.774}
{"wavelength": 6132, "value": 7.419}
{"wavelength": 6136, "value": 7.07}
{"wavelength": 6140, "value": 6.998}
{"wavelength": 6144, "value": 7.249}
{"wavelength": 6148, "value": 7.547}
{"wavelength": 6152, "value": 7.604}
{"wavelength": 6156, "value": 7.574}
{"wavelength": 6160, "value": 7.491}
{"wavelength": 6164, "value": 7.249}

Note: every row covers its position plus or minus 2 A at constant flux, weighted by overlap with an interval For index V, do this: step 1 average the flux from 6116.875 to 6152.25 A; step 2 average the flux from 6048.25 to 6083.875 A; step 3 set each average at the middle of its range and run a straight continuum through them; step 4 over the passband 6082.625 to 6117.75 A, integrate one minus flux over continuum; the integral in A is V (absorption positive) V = -1.0 A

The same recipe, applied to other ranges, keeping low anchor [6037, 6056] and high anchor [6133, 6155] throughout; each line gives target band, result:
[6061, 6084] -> 0.72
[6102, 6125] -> -0.94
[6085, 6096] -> -0.24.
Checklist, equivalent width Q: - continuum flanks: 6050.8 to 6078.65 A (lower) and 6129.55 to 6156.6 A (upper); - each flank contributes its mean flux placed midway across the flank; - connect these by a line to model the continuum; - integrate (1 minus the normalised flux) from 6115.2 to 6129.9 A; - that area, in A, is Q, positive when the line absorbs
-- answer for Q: -1.05 A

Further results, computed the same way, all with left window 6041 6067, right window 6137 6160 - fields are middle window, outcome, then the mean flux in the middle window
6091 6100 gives -0.3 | 7.6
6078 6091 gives -0.4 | 7.64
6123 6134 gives -0.4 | 7.69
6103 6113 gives -0.3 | 7.58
